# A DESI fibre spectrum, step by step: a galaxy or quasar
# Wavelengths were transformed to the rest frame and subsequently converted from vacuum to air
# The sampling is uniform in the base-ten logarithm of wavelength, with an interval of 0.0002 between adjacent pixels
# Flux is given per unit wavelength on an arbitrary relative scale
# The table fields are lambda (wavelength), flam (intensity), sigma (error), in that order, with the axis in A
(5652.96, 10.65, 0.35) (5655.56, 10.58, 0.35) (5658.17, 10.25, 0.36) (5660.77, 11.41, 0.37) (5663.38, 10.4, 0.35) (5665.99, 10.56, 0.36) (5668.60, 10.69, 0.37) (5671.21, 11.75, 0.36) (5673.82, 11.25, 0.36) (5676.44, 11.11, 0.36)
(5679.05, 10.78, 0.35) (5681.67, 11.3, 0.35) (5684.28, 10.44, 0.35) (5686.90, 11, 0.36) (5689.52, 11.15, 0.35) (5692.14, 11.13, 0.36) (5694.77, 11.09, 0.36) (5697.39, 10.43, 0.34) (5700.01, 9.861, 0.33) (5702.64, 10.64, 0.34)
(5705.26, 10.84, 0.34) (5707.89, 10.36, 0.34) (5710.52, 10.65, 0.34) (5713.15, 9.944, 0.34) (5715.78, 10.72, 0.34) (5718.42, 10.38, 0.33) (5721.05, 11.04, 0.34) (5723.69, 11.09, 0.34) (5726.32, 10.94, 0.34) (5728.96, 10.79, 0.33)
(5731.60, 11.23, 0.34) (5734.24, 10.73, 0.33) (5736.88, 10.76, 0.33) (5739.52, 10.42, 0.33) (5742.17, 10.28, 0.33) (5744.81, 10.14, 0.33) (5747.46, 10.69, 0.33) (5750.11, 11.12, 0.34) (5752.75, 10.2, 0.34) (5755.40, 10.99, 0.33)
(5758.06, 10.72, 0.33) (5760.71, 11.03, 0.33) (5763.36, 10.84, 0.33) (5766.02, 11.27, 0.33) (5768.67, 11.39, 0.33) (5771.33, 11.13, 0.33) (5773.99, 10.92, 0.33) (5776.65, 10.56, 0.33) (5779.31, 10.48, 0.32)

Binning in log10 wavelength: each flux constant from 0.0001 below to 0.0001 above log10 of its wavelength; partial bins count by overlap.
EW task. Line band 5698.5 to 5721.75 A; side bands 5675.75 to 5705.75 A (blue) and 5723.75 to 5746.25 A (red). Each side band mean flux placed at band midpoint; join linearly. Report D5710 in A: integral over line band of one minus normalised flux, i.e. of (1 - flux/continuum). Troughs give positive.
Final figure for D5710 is 0.6 A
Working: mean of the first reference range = 10.8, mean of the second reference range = 10.7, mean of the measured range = 10.5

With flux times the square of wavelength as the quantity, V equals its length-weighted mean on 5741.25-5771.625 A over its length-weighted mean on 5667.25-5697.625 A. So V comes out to 1.01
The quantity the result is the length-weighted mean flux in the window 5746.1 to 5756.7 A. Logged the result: 10.7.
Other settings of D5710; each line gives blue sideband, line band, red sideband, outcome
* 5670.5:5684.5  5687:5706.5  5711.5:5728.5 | 0.3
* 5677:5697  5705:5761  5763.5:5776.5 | 1.8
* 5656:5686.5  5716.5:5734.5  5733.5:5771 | -0.1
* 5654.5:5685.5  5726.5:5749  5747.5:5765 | 0.4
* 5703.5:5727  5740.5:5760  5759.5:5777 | 0.6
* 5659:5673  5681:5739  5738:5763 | 0.2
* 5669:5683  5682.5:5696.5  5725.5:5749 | 0.2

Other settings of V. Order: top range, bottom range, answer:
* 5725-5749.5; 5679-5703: 1.01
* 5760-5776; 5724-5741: 1.04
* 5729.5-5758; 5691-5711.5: 1.02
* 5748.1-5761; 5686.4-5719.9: 1.03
